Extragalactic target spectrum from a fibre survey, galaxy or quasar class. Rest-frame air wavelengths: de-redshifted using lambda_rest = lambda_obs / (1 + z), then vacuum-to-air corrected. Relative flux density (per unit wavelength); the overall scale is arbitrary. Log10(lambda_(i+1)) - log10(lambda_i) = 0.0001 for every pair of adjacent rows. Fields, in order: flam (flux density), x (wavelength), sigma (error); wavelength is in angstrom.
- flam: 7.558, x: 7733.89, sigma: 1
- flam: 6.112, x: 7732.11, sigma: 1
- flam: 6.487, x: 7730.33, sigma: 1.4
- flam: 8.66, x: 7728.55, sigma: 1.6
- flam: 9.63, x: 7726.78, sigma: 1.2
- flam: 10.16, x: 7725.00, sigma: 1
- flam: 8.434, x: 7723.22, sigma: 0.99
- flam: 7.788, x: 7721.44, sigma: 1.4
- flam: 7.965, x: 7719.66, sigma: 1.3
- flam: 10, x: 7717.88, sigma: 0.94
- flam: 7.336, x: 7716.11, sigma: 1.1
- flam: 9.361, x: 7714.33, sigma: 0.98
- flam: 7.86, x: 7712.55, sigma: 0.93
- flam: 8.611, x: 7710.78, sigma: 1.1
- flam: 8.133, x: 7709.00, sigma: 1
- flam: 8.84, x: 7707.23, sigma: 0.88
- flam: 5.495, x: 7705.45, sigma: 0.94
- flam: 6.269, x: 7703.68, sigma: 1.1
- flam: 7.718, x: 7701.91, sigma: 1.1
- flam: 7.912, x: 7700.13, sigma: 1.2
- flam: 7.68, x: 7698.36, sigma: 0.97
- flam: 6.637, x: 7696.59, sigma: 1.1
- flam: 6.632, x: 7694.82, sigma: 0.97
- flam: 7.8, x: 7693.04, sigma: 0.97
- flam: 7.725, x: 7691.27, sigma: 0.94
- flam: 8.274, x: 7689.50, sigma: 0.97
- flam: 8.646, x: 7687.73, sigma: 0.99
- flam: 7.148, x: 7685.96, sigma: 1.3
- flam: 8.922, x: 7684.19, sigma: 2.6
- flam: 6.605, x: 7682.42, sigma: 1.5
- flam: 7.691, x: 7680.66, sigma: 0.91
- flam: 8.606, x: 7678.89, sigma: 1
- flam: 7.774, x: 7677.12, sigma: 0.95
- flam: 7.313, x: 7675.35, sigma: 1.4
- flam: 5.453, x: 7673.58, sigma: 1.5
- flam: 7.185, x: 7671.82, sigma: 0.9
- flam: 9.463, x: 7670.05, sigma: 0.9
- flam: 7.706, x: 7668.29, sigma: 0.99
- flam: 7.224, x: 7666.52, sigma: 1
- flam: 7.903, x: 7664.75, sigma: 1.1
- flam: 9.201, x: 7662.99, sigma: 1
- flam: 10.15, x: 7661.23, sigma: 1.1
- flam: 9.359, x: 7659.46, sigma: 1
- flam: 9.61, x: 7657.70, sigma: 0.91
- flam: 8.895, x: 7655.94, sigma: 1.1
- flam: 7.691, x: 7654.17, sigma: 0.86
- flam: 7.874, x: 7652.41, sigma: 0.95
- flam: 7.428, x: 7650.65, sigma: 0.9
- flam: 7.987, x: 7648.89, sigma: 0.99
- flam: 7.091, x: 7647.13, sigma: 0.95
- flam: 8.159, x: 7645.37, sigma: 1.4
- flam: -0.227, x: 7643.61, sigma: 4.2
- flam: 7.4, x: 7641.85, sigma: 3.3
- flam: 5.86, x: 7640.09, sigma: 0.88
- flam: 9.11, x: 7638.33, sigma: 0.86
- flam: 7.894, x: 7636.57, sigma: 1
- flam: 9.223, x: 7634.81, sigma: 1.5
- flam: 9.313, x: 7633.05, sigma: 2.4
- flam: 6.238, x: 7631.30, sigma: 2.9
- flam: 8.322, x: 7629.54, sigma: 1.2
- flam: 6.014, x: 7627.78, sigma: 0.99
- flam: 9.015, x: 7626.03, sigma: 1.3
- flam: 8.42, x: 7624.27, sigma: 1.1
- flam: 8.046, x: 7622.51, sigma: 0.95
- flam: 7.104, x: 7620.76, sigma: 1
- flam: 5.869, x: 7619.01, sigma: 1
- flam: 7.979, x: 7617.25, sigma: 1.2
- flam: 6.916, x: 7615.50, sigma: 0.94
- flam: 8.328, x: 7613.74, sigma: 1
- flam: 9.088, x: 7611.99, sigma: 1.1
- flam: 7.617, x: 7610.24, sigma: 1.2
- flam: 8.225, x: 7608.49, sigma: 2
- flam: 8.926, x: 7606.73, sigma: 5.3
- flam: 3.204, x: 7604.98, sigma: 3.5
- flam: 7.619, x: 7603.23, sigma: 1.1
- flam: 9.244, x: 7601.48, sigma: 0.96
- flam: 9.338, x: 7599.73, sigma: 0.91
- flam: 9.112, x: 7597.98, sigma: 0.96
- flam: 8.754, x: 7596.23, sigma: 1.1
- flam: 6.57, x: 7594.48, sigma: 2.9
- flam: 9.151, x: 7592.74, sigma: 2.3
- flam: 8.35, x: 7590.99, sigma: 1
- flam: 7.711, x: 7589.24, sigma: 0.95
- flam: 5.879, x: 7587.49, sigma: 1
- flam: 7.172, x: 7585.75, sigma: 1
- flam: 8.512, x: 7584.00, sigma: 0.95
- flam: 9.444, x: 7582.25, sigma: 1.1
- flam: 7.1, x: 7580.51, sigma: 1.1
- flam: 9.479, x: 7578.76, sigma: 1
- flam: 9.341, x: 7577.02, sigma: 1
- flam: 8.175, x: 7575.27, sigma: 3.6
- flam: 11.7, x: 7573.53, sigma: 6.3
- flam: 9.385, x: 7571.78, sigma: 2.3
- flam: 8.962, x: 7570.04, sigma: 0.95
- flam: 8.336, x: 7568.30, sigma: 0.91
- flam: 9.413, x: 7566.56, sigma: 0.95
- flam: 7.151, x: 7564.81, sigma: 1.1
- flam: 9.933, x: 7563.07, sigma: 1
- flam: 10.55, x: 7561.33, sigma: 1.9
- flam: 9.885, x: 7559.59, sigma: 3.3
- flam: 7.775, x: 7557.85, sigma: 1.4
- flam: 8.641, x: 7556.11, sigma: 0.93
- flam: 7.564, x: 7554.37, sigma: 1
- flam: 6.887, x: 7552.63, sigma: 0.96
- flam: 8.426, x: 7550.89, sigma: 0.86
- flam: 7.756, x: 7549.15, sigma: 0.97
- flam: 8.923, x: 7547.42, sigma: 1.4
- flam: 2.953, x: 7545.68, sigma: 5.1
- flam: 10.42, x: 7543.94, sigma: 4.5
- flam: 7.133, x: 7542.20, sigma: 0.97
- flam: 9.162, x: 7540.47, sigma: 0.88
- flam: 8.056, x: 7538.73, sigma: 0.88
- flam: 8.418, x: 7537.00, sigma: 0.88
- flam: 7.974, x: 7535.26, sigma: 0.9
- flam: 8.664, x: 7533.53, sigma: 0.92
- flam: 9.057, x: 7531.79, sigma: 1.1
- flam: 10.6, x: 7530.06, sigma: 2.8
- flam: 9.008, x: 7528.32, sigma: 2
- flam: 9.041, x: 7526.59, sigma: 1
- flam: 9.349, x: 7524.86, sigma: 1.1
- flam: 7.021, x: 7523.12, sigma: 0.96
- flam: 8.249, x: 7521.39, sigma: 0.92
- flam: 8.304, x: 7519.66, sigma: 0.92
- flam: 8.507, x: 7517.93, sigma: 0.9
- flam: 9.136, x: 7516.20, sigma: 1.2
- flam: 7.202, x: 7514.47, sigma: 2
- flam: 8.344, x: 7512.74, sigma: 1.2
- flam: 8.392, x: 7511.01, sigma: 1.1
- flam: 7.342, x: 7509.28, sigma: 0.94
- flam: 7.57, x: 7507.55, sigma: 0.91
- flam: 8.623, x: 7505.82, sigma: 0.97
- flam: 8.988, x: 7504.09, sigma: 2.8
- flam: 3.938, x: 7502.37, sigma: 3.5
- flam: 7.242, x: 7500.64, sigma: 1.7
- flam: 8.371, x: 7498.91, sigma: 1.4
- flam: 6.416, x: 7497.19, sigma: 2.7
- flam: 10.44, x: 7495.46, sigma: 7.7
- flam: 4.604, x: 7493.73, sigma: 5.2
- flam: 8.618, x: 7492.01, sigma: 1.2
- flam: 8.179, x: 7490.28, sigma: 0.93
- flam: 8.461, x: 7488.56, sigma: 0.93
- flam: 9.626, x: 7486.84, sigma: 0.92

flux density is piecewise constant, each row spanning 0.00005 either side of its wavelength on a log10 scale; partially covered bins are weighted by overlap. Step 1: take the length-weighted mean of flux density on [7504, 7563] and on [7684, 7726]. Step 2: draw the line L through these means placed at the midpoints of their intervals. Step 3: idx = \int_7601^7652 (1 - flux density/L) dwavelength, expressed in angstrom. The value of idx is 4.6 angstrom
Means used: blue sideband 8.36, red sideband 7.96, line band 7.42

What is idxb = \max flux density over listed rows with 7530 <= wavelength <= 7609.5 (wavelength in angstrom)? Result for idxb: 11.7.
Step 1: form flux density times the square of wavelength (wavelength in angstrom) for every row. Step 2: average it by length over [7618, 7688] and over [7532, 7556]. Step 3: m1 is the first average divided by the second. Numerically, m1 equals 1.0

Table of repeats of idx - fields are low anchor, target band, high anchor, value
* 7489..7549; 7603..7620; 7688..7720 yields 1.2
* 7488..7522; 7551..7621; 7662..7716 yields -4.3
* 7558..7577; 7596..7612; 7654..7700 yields 1.5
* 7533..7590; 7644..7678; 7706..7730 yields 2.2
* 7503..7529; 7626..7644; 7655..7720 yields 1.9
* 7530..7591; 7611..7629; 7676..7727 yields 1.2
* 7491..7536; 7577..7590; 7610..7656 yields -0.4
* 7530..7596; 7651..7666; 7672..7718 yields -1.7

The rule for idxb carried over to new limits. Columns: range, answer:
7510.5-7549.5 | 10.6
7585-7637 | 9.338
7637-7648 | 9.11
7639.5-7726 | 10.16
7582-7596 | 9.444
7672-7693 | 8.922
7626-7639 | 9.313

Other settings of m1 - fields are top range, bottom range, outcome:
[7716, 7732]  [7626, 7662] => 1.12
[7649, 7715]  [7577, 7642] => 1.02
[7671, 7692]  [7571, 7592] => 0.92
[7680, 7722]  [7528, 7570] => 0.96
